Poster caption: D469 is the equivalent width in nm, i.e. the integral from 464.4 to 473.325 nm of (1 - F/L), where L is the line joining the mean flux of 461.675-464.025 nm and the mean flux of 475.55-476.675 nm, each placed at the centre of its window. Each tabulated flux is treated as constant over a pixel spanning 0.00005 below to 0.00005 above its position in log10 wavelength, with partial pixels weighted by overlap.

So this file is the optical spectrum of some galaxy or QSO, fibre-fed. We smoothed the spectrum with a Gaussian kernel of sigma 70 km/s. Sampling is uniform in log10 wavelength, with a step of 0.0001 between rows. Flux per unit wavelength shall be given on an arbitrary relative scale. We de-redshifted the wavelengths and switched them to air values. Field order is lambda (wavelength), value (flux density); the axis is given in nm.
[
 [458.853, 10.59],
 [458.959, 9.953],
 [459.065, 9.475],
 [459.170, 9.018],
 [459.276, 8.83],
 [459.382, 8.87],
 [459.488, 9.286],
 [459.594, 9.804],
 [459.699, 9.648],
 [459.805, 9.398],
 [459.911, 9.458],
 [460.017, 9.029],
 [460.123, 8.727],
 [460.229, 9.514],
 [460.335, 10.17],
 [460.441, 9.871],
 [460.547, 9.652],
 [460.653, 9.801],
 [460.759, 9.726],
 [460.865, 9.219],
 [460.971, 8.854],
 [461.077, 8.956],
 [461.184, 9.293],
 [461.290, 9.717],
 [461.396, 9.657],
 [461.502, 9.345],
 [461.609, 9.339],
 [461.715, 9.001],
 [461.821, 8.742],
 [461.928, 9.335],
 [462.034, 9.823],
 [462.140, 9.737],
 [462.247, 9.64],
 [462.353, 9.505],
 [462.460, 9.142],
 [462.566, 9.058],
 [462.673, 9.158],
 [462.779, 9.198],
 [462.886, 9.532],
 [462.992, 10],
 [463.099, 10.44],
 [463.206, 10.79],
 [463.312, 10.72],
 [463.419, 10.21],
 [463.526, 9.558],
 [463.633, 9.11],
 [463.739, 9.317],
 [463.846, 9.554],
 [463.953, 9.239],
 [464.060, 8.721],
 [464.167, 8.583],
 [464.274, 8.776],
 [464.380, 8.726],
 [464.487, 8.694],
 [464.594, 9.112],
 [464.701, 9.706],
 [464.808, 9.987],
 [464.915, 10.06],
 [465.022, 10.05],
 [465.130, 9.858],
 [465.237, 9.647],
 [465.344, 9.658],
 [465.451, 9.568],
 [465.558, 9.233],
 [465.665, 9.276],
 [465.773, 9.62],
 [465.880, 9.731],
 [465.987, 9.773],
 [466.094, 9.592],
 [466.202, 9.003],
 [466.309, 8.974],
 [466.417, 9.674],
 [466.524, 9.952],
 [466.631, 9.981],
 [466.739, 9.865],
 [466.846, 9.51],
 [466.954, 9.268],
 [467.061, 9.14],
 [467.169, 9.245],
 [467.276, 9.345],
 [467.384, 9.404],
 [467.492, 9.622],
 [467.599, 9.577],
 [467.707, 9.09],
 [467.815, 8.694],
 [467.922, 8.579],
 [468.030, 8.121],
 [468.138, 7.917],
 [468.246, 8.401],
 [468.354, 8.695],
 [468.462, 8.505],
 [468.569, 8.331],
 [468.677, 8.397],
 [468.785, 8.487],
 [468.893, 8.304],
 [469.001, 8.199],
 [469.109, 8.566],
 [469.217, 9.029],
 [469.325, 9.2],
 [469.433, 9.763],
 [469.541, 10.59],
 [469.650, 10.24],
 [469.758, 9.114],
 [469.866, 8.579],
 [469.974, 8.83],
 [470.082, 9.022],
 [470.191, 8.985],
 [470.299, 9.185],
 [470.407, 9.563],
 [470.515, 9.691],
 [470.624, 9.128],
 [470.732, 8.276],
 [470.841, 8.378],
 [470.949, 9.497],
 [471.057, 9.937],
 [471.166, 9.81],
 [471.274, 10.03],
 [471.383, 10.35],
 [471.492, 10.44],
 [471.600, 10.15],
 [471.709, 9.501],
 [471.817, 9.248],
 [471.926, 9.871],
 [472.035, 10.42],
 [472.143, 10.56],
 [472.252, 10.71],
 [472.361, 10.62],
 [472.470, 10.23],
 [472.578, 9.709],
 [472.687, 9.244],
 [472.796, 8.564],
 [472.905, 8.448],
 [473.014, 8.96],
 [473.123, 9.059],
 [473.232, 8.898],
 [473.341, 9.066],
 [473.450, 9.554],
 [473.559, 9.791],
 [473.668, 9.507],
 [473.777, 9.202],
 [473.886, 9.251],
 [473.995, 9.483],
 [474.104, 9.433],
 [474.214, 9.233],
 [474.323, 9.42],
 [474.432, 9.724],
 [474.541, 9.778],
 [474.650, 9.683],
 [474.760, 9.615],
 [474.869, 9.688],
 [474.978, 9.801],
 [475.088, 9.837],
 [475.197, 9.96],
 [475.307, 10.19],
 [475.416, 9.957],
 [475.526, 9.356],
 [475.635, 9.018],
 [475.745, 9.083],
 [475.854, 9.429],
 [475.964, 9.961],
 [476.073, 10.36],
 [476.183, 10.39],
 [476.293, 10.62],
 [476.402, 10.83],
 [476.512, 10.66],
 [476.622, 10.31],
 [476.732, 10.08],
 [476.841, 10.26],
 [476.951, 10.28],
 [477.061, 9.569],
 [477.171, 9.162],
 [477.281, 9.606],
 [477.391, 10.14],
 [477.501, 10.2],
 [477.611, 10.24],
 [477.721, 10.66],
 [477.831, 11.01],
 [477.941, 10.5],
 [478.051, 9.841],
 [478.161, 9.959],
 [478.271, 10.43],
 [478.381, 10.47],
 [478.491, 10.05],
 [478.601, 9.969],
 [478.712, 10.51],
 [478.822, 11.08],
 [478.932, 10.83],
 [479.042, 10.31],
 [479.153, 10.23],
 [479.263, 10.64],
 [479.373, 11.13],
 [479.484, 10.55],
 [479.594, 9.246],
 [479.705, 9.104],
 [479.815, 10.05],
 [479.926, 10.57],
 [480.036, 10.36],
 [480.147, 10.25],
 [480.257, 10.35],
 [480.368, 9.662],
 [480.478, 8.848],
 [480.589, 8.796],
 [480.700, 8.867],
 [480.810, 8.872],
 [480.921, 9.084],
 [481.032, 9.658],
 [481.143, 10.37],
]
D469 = 0.41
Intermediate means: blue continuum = 9.58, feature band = 9.34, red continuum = 10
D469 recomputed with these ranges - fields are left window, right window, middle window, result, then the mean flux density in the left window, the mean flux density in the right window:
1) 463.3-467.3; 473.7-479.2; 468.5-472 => 0.153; 9.46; 9.99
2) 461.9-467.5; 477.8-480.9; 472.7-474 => 0.093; 9.52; 10.1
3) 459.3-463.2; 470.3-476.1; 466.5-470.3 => 0.197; 9.45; 9.59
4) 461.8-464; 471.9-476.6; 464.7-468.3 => 0.100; 9.62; 9.7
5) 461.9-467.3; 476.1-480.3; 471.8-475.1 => 0.146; 9.52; 10.3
